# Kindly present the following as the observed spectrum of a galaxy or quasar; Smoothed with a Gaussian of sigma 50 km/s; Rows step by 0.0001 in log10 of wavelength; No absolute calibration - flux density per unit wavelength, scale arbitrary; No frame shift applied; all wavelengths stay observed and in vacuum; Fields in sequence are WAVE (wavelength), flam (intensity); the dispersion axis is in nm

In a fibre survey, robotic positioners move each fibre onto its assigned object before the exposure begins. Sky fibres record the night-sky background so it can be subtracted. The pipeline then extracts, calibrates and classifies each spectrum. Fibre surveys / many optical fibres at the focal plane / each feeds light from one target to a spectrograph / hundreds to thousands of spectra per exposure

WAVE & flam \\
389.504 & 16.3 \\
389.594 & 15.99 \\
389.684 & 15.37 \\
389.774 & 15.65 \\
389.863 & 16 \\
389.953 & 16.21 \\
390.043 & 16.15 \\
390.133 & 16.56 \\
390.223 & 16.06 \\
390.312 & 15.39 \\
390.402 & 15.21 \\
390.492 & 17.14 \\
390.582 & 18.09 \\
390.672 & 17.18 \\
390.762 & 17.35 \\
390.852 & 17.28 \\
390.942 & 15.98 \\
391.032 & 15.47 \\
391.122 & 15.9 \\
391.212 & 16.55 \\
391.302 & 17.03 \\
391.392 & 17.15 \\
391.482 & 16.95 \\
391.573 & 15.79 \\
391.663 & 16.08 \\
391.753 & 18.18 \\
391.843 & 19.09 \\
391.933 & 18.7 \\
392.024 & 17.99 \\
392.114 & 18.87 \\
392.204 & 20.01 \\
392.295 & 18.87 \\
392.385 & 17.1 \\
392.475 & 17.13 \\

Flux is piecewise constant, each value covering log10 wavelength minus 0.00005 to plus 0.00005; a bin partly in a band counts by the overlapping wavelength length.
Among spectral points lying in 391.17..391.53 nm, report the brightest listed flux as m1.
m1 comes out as 17.15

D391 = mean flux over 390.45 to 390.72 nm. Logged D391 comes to 17.5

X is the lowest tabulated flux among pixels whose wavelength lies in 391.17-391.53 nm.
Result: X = 16.55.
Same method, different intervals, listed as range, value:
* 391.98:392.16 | 17.99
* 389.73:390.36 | 15.39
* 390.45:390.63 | 17.14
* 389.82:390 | 16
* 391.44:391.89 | 15.79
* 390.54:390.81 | 17.18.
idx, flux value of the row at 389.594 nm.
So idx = 15.99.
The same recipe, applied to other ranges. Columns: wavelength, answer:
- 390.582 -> 18.09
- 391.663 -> 16.08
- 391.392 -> 17.15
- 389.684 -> 15.37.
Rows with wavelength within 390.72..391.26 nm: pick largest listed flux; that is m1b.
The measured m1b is 17.35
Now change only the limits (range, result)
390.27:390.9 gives 18.09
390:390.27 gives 16.56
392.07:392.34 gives 20.01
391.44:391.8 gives 18.18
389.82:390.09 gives 16.21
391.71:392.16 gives 19.09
